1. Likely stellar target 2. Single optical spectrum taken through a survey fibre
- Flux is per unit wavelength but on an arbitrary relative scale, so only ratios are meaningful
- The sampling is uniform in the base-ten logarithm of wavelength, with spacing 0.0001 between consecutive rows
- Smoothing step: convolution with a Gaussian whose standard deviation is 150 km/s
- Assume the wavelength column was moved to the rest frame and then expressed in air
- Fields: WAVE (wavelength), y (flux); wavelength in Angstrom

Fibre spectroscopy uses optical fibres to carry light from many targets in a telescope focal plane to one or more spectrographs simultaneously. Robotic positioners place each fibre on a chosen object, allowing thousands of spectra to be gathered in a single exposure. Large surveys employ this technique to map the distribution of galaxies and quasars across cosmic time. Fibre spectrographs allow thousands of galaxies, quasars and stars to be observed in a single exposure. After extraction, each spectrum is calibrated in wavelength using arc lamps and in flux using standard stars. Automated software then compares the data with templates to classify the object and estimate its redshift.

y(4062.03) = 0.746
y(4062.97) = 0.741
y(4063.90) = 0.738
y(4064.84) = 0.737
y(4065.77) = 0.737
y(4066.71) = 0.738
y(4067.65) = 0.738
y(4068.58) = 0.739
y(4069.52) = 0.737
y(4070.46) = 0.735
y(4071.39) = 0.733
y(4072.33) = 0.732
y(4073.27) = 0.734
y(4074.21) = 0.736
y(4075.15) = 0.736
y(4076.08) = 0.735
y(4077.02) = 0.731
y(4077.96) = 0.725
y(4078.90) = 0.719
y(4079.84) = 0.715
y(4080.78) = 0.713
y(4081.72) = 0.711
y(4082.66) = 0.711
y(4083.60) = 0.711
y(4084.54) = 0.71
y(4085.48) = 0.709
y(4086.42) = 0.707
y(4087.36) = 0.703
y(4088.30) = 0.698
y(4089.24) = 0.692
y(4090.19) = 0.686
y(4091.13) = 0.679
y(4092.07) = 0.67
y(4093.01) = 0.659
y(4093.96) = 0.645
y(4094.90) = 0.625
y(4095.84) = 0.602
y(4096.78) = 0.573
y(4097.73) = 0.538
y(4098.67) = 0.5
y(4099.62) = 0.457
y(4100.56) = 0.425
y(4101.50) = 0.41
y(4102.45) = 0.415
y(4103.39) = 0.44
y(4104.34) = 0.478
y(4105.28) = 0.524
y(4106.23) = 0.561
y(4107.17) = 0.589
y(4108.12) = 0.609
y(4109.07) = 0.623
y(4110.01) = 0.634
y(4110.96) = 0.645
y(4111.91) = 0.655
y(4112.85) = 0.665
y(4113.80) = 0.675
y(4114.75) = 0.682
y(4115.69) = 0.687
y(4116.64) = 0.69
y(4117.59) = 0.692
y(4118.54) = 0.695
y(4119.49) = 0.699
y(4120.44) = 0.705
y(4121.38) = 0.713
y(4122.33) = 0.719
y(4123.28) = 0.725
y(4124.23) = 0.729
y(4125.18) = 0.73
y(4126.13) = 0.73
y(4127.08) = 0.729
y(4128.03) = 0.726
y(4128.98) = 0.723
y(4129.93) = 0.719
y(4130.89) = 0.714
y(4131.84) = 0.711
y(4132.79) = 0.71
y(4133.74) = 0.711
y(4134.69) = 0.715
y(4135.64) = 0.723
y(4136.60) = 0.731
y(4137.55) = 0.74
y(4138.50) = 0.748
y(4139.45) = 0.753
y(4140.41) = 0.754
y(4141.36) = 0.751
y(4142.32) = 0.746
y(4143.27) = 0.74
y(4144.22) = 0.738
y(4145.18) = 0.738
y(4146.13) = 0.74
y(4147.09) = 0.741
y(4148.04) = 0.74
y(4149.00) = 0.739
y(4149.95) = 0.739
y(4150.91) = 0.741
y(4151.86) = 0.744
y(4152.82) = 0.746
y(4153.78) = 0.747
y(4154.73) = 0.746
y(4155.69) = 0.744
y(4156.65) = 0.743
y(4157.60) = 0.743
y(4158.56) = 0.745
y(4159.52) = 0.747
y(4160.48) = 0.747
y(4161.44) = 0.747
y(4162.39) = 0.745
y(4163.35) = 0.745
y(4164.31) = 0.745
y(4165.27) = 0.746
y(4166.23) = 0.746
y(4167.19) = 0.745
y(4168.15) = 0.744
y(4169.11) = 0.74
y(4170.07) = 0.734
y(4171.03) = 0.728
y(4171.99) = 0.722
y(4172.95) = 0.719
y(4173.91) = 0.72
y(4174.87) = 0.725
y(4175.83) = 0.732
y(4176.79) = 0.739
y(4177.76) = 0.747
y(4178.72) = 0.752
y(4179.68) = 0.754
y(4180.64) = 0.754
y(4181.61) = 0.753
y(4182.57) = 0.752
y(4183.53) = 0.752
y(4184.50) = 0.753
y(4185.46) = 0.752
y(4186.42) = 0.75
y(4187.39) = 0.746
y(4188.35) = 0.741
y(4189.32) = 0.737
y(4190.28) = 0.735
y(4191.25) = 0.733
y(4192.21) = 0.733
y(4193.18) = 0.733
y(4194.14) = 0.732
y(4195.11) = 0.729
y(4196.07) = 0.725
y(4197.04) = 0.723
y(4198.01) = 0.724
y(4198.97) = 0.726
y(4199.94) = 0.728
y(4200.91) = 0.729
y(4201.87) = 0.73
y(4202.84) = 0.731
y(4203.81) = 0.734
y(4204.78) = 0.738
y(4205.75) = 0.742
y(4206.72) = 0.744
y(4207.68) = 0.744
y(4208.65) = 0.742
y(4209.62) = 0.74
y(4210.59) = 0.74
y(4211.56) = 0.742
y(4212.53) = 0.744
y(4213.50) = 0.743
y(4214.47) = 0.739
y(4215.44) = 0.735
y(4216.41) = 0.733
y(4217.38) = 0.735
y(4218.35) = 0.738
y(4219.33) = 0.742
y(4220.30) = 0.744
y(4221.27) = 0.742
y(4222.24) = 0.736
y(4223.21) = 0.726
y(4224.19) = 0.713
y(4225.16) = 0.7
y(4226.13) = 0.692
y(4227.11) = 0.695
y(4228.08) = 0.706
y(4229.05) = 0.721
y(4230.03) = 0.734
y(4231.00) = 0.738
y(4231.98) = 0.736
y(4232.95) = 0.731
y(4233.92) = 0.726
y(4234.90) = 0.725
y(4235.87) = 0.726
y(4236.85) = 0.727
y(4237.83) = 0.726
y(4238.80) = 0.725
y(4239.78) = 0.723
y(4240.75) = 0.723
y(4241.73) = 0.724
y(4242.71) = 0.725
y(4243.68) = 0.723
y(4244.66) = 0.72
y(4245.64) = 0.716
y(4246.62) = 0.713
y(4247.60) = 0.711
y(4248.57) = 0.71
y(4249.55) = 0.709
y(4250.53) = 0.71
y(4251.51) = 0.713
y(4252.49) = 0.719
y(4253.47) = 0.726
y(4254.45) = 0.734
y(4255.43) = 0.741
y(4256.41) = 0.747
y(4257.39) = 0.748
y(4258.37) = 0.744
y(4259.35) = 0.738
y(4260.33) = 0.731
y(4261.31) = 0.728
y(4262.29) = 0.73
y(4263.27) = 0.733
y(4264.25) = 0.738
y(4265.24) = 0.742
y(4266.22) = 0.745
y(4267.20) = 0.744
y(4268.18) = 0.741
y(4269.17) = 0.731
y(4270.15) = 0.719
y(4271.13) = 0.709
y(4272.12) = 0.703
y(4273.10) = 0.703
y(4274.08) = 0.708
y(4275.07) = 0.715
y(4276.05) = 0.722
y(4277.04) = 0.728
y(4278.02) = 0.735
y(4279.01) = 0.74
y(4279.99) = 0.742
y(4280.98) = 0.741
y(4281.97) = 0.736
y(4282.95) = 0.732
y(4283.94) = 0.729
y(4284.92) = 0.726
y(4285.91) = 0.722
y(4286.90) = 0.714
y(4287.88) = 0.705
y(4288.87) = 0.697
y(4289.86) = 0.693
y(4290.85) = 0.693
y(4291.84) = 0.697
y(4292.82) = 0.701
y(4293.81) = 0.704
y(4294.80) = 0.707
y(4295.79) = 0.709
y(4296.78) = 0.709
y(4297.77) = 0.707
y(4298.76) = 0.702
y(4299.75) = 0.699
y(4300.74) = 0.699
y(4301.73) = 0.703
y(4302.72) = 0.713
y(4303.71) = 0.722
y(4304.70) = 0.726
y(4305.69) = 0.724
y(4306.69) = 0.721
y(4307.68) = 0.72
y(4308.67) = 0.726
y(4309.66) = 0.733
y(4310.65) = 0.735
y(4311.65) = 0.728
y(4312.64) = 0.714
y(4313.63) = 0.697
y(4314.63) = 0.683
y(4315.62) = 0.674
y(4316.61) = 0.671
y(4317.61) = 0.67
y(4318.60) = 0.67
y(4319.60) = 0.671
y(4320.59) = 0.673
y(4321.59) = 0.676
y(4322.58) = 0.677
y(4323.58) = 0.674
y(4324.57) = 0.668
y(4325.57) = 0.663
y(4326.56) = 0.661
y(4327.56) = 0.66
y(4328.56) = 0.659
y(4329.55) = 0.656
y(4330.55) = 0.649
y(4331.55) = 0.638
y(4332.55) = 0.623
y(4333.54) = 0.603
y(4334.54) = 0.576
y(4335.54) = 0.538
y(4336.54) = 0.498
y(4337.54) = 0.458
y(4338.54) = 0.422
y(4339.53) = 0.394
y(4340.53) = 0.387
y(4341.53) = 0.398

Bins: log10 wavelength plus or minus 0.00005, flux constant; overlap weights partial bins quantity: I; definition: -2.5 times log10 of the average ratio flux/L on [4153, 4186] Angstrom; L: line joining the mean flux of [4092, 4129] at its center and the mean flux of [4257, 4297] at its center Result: -0.13 mag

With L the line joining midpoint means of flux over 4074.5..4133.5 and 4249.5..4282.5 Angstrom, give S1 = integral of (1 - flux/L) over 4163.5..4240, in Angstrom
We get -3.7 Angstrom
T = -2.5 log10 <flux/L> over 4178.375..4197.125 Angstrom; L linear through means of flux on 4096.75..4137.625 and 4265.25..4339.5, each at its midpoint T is -0.13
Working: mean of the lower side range 0.642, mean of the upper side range 0.686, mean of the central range 0.742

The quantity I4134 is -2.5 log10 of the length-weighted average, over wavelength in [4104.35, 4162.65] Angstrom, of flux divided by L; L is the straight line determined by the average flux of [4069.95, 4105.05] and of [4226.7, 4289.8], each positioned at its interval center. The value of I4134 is -0.07 mag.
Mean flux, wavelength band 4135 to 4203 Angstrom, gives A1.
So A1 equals 0.74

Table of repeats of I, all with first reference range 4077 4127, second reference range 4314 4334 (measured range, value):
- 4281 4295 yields -0.085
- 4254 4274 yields -0.118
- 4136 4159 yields -0.149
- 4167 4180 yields -0.135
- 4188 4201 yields -0.125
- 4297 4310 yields -0.087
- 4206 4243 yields -0.120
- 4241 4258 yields -0.106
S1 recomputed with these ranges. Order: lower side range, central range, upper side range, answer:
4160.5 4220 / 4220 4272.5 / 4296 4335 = -0.84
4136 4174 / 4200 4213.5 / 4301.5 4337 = -0.35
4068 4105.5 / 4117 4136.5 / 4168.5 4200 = -0.89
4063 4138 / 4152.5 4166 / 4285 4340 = -1.49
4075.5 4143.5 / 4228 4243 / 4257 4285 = -0.21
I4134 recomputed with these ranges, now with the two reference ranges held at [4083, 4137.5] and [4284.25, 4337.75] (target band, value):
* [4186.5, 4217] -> -0.11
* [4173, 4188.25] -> -0.13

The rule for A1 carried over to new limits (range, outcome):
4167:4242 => 0.734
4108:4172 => 0.723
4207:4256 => 0.727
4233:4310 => 0.721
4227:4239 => 0.726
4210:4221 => 0.739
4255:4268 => 0.74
